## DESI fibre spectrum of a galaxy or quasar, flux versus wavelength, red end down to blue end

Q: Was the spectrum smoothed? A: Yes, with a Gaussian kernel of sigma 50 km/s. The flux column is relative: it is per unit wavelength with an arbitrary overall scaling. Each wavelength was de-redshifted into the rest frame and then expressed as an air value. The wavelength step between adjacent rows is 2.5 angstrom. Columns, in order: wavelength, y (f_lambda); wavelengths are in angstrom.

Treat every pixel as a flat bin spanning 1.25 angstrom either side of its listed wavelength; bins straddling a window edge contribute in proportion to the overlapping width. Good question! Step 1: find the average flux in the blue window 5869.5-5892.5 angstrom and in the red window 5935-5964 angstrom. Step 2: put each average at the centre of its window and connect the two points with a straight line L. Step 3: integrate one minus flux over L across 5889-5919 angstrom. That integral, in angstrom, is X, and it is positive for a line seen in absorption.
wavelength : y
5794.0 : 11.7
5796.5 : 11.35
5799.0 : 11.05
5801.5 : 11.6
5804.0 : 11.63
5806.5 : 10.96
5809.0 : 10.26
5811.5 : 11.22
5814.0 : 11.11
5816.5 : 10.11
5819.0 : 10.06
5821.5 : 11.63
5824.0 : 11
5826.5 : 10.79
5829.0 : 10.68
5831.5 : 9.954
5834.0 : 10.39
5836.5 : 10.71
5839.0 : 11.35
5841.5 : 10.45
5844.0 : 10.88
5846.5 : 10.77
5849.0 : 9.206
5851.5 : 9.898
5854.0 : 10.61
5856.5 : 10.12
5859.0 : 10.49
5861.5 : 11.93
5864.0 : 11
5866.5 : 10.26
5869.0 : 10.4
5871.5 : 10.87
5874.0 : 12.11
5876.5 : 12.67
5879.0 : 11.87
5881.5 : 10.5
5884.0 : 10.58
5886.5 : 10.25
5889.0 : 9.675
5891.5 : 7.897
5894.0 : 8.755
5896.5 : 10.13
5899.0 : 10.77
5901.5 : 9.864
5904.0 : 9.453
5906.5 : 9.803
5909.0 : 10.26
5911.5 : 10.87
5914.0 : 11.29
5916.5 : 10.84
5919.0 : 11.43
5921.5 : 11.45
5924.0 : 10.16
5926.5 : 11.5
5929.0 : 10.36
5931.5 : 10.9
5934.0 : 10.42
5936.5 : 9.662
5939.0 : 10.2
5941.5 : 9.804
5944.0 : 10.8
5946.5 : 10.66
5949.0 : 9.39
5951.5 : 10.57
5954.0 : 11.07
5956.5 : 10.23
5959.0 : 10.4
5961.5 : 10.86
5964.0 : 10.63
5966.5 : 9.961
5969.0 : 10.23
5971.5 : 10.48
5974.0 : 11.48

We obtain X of 1.6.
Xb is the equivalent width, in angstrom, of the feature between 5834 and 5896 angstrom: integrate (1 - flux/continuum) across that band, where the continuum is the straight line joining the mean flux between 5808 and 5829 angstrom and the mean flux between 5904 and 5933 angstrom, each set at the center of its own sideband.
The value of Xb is 1.2 angstrom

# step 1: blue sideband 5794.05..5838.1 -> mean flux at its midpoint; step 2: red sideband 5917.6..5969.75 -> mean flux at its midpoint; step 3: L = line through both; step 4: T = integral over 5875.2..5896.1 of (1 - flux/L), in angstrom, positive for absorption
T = 0.8 angstrom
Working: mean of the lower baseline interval 10.9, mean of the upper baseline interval 10.5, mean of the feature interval 10.3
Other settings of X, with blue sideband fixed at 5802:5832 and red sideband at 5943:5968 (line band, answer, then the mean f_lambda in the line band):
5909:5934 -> -0.88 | 10.9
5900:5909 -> 0.66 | 9.81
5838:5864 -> 0.36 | 10.6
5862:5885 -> -1.08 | 11.2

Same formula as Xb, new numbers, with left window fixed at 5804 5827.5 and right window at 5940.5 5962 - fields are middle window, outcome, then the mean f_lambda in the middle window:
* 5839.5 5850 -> 0.31 angstrom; 10.4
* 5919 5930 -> -0.47 angstrom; 10.9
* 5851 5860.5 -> 0.32 angstrom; 10.4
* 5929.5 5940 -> 0.16 angstrom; 10.3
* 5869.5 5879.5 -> -1.05 angstrom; 11.8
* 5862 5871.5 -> -0.02 angstrom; 10.7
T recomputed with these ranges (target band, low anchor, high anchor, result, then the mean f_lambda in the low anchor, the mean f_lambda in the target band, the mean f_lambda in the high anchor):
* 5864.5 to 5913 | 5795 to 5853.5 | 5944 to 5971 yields 0.9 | 10.7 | 10.4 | 10.4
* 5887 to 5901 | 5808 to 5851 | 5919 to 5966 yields 1.4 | 10.6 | 9.51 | 10.5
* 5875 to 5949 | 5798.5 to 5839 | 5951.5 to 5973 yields 1.3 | 10.8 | 10.4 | 10.5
